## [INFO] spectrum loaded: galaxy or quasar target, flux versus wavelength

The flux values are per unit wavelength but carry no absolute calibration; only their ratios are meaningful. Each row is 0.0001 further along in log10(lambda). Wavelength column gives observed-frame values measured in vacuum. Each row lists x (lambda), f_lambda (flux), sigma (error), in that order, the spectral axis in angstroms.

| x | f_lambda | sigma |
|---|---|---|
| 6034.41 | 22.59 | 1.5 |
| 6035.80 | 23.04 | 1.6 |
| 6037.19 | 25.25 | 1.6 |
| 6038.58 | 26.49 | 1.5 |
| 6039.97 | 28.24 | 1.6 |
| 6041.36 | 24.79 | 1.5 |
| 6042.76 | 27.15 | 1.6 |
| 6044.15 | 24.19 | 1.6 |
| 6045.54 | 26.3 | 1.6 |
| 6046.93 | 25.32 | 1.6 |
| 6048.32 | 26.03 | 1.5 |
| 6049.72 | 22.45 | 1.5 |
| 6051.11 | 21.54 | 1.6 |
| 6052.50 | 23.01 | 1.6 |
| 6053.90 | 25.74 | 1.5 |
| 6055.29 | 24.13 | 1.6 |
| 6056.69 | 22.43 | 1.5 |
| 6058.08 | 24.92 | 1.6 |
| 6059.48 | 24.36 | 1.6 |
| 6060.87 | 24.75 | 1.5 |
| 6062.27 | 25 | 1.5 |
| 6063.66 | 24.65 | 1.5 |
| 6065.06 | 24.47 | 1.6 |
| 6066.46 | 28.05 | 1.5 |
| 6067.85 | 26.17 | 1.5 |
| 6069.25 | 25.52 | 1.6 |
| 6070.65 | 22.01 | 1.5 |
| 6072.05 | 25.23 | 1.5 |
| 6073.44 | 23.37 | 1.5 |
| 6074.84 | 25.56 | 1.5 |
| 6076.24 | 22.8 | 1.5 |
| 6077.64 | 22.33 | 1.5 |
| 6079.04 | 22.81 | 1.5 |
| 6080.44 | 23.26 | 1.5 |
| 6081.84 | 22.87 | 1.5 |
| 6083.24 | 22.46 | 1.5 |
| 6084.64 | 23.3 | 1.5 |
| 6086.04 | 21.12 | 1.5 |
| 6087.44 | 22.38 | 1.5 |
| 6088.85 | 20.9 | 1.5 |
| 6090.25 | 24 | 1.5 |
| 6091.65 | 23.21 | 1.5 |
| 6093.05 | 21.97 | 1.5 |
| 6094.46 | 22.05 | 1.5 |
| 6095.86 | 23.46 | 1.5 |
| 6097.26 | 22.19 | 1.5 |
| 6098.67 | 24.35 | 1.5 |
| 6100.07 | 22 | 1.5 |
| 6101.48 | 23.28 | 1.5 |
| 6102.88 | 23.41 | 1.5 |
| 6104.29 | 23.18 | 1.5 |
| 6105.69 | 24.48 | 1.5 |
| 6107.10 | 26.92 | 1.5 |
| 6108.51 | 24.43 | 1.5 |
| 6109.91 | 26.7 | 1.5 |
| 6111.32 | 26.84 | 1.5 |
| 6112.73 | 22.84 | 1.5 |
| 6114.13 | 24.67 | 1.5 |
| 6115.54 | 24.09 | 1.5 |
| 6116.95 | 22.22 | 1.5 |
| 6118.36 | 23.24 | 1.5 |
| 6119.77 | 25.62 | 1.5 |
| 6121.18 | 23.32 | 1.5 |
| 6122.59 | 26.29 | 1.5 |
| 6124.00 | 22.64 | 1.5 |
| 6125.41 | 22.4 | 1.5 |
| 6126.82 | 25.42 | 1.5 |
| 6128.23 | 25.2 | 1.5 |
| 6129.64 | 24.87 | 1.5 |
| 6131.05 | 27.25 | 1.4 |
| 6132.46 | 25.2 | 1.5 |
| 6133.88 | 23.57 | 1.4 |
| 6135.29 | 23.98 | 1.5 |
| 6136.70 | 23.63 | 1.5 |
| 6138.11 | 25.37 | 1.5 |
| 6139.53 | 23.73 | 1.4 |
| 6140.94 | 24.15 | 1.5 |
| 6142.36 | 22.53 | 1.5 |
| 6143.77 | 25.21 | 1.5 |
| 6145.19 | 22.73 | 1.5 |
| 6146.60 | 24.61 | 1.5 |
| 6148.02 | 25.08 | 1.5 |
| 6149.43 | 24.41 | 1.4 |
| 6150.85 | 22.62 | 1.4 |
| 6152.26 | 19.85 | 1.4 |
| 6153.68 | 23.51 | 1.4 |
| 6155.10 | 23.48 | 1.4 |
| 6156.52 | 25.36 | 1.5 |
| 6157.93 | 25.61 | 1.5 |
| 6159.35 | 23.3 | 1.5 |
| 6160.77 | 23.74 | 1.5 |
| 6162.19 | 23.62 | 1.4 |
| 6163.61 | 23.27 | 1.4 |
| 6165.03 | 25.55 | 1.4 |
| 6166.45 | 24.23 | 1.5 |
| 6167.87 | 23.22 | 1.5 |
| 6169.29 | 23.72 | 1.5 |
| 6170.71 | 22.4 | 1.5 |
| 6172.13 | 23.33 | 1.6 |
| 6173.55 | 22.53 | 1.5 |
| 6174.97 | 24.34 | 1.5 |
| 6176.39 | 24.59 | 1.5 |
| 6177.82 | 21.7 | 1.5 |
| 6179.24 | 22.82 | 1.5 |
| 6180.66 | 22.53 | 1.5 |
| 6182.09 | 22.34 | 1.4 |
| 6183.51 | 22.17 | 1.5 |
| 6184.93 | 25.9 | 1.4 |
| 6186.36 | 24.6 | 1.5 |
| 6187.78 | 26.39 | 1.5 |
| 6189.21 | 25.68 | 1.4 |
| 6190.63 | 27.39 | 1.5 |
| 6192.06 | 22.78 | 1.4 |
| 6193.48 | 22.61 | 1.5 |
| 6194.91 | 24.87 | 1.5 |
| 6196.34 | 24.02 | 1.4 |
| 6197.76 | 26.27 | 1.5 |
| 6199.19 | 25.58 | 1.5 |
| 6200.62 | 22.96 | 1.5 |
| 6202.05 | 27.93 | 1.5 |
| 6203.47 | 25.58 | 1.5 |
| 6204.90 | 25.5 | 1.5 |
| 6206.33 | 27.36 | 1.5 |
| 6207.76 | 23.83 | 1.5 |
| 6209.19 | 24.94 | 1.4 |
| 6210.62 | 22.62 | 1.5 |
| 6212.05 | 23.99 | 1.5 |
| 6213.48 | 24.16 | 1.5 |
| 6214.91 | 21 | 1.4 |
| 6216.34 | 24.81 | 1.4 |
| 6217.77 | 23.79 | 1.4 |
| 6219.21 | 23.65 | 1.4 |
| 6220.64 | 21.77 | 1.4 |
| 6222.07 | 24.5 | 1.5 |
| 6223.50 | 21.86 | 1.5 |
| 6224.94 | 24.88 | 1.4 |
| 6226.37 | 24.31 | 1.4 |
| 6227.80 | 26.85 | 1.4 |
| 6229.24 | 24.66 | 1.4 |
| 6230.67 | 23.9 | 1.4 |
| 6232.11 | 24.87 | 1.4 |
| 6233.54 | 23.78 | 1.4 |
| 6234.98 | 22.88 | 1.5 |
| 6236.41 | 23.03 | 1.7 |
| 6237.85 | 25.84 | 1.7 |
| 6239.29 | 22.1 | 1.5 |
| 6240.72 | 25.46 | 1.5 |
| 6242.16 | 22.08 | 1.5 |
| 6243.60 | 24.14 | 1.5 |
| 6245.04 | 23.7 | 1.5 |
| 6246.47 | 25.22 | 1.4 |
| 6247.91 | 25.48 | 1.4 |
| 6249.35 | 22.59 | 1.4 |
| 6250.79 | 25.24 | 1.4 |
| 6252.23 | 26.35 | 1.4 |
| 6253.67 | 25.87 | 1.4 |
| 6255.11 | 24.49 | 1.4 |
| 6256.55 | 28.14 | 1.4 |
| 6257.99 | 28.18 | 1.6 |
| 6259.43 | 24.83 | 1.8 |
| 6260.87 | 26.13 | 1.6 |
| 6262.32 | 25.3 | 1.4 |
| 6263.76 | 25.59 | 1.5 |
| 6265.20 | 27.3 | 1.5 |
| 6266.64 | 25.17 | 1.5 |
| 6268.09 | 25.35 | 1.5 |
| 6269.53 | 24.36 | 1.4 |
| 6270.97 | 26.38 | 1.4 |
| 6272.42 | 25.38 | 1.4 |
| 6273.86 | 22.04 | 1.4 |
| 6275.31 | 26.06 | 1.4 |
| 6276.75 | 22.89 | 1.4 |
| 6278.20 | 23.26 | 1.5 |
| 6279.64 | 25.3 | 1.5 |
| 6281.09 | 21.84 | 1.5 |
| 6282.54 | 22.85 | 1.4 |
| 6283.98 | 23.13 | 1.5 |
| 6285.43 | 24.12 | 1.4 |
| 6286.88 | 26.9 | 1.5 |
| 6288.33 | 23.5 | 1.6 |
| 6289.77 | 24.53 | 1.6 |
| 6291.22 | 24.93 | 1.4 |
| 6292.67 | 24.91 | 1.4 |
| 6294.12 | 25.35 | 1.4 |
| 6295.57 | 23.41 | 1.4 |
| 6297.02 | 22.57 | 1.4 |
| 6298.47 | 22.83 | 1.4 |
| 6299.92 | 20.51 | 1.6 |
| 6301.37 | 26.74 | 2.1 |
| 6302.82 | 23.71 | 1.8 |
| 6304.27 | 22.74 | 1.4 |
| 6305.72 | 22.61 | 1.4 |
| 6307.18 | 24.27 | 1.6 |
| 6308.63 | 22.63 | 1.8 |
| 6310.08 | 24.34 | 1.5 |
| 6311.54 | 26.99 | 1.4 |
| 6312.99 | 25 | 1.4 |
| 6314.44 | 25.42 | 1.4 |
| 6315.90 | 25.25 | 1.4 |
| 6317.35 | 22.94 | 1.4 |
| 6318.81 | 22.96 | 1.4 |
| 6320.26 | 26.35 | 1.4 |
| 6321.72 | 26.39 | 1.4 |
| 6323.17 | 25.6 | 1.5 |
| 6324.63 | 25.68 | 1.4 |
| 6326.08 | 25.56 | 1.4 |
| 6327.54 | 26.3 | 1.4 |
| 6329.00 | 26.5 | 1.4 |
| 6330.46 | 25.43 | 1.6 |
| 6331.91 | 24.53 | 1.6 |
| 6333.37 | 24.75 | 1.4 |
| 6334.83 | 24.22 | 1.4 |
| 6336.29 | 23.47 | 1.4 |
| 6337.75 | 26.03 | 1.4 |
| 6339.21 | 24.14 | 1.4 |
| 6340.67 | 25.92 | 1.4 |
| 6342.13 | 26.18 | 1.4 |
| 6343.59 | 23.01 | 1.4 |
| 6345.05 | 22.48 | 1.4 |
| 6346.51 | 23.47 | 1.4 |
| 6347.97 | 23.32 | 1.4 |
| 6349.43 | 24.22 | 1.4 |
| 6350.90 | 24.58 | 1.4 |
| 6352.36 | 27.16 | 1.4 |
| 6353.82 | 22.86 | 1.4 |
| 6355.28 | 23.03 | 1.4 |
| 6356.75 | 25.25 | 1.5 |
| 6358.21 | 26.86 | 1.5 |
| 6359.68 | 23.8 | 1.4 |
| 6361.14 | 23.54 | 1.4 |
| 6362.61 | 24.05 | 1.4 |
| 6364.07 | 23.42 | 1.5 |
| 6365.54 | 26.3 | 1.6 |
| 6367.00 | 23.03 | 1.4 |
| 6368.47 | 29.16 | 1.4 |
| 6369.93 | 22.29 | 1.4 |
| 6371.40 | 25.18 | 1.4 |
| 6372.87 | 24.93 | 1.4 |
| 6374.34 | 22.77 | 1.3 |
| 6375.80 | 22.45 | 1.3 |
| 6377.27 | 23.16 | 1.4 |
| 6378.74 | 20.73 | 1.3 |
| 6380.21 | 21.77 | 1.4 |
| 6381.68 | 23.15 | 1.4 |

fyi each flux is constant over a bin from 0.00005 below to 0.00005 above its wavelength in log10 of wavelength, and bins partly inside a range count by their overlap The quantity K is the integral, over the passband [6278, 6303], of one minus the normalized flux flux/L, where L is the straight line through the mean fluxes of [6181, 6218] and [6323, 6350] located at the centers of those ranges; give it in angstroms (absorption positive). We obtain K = 0.8 angstroms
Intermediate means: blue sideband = 24.6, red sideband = 24.8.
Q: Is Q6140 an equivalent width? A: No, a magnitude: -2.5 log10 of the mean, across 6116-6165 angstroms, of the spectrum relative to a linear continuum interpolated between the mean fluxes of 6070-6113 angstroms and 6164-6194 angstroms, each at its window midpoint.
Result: -0.02 mag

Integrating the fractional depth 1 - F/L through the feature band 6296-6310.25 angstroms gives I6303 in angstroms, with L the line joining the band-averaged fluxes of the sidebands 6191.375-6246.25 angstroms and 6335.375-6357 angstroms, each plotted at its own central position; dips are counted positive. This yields 0.6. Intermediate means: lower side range 24.2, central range 23.3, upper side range 24.3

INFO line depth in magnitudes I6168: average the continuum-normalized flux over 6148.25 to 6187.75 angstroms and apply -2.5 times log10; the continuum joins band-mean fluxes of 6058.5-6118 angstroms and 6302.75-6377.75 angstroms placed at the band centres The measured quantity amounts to 0.021 mag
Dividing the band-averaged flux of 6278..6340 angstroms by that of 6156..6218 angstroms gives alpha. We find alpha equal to 1.0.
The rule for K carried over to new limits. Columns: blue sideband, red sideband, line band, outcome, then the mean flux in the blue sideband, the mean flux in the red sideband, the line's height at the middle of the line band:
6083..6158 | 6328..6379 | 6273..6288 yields 0.2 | 23.8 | 24.4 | 24.2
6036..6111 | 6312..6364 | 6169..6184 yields 0.9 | 24.1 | 24.7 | 24.4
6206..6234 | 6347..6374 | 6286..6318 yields 0.2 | 24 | 24.6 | 24.3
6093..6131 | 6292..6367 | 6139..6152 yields 0.2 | 24.1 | 24.5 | 24.2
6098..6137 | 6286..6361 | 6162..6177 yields 0.4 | 24.4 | 24.5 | 24.4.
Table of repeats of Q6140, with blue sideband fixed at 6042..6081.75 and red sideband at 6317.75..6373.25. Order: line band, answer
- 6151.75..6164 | 0.042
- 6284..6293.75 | 0.000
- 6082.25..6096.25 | 0.090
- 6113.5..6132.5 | 0.002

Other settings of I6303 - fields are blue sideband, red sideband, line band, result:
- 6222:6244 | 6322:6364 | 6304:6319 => 0.2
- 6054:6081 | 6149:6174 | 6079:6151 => 0.3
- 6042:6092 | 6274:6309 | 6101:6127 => -0.4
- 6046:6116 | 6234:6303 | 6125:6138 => -0.4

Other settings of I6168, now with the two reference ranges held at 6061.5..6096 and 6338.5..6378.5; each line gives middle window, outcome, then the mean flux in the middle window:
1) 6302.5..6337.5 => -0.026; 24.8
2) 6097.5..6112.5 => -0.036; 24.4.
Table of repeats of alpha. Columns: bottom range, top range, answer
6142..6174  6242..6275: 1.07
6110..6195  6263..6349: 1.02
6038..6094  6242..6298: 1.03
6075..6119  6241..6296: 1.06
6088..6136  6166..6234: 1.01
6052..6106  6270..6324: 1.03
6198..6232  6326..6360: 1.01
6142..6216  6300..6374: 1.02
